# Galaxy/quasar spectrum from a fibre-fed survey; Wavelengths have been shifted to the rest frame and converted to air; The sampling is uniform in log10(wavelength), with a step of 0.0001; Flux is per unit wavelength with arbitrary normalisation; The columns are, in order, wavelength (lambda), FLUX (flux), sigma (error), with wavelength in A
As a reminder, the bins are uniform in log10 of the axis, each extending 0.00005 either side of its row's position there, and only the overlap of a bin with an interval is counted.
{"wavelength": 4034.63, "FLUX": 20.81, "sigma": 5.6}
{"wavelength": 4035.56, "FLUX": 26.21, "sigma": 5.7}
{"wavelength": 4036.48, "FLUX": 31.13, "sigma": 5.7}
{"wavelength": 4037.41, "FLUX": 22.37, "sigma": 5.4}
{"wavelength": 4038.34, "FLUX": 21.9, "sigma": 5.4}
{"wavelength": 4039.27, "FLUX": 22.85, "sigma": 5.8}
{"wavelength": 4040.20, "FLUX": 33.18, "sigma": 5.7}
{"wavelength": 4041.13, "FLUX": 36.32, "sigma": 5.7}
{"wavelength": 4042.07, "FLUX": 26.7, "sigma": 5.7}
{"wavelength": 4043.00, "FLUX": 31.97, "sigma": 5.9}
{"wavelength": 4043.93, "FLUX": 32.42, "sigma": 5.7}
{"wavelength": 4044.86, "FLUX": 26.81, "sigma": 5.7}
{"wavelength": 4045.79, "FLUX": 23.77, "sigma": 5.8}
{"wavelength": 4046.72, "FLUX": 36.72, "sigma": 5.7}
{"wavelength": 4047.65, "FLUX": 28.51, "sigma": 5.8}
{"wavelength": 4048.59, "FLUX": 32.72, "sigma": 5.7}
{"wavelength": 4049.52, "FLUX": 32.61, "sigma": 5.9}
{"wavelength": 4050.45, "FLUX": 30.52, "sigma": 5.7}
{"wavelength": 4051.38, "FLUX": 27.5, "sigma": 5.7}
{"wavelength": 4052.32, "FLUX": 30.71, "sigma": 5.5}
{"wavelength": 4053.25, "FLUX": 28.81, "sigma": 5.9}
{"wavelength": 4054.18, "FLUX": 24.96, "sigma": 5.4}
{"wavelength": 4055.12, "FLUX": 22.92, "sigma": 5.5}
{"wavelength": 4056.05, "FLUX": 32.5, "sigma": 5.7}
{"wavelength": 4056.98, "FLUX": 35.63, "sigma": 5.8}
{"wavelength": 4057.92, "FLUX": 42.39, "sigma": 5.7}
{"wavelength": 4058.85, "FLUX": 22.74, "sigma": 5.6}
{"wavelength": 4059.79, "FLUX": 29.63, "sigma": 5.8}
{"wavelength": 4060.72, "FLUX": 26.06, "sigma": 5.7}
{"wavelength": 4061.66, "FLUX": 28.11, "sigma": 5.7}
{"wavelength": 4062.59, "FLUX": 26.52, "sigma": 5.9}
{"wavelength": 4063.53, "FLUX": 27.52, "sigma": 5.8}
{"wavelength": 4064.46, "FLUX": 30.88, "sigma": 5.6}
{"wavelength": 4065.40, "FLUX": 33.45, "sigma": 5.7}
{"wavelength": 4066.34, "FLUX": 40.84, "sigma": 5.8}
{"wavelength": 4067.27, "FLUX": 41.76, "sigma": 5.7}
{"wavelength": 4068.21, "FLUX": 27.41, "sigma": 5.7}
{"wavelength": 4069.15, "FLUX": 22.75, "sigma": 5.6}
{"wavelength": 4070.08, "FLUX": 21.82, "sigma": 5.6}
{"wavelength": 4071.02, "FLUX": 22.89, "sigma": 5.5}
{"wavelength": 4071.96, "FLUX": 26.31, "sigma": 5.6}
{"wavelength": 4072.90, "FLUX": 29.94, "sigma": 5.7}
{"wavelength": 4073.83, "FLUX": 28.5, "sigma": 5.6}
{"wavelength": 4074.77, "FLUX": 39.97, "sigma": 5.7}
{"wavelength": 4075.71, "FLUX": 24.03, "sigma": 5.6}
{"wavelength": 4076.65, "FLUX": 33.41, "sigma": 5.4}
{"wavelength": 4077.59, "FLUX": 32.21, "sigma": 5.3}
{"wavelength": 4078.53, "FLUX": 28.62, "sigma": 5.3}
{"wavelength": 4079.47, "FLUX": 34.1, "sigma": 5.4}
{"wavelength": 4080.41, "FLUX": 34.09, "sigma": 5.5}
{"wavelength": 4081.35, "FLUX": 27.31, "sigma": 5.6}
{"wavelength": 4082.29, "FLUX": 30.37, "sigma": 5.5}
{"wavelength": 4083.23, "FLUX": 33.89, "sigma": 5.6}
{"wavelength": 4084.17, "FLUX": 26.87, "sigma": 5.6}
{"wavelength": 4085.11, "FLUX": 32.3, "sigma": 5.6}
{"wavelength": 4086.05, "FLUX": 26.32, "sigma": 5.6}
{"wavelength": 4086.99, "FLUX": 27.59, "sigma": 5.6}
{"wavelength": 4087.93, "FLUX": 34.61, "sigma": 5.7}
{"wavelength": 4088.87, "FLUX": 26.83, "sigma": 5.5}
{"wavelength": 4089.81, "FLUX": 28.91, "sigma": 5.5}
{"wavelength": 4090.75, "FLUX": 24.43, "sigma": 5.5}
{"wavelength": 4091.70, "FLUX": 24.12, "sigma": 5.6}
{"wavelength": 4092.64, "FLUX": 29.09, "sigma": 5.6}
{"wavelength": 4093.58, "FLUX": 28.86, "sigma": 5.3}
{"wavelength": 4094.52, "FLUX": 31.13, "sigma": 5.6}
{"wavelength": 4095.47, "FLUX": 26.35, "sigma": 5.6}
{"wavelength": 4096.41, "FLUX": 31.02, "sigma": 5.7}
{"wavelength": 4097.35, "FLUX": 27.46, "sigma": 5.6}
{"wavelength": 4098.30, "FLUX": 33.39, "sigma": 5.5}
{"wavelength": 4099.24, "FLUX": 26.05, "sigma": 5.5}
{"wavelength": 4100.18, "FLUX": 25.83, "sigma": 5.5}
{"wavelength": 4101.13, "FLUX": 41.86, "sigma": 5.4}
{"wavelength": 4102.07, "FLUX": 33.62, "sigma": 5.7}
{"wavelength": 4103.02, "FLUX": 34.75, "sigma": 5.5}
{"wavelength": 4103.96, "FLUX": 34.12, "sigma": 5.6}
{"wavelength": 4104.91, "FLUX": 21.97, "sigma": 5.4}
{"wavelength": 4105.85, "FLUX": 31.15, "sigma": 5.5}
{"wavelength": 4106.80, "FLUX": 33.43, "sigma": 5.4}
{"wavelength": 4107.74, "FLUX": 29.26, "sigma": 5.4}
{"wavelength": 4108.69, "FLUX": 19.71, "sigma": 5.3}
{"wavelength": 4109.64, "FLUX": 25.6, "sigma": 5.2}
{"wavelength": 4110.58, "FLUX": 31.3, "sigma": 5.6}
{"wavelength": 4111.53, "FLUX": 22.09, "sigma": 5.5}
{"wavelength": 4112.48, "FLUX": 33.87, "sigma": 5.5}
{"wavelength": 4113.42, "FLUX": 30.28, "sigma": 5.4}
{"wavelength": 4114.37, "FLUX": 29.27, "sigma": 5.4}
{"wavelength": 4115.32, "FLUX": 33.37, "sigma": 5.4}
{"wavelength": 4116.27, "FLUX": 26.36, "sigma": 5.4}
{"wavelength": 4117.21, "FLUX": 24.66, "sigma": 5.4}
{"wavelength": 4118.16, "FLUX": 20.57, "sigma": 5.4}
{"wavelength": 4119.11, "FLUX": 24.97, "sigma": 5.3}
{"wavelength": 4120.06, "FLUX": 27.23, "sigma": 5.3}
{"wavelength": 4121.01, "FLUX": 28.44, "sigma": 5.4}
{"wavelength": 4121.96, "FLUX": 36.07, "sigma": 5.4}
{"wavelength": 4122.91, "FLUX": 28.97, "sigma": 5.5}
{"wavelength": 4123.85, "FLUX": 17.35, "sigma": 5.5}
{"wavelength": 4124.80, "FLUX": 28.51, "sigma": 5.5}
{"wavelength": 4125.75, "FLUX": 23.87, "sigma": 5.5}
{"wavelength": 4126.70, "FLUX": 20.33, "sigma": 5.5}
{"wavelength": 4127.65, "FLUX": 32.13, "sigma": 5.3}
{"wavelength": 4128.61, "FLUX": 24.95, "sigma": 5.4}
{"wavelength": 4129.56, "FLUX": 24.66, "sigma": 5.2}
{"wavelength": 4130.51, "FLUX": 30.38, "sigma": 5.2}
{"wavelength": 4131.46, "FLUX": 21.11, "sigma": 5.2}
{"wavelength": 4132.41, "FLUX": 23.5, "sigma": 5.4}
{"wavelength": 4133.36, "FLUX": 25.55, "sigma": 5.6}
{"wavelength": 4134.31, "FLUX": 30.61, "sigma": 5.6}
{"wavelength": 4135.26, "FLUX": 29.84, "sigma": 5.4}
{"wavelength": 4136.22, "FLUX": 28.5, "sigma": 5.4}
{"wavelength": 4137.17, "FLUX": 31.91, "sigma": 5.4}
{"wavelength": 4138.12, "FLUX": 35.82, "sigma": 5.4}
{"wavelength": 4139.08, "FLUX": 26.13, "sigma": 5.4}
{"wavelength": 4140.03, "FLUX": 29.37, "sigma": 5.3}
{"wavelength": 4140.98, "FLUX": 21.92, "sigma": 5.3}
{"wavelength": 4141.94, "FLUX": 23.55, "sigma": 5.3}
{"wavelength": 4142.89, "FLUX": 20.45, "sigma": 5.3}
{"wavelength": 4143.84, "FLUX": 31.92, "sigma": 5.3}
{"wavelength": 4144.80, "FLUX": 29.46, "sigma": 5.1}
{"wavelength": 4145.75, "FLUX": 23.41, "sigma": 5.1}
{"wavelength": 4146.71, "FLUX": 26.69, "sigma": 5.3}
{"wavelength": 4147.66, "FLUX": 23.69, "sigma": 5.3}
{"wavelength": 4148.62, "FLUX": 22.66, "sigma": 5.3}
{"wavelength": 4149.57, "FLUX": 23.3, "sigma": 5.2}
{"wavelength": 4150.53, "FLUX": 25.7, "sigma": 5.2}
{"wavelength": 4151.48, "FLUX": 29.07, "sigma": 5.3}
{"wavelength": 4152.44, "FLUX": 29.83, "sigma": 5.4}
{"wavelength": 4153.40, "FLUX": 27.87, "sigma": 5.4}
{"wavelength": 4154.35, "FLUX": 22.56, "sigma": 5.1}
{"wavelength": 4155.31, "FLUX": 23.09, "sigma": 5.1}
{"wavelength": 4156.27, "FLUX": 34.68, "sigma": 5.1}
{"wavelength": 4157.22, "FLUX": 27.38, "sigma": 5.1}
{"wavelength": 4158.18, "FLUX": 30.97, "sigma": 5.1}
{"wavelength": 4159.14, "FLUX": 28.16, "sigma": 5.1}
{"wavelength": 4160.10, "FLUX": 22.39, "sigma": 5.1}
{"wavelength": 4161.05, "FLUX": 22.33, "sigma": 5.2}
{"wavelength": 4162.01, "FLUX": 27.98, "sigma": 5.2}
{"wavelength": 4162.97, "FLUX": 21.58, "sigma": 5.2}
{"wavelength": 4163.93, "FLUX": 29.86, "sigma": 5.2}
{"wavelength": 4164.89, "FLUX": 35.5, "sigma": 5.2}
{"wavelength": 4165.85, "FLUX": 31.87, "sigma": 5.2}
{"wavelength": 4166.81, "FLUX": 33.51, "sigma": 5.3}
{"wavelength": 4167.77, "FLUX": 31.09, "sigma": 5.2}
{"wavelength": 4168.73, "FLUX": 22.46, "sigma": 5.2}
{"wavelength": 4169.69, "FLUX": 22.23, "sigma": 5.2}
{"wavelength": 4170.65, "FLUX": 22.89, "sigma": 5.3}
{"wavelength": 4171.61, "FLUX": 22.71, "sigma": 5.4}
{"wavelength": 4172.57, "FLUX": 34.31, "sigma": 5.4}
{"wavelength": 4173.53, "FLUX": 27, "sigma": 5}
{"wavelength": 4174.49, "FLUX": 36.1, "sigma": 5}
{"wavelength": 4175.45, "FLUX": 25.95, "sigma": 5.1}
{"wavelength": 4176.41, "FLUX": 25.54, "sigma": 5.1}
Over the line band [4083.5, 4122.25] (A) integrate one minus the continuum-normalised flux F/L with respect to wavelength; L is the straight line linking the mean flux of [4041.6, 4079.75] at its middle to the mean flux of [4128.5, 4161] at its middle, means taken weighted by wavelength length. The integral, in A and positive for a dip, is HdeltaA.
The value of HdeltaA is -0.8 A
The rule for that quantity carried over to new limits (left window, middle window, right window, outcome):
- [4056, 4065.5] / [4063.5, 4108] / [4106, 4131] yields -1.7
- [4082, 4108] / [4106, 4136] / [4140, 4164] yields 1.1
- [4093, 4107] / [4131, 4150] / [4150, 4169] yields 1.5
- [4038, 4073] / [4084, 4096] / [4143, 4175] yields 0.2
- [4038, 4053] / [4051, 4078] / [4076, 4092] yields 0.0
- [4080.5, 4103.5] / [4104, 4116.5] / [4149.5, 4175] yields 0.3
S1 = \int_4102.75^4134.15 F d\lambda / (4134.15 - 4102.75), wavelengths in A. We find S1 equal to 27.3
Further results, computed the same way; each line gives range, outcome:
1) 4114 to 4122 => 27.4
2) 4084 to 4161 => 27.7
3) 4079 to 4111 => 29.6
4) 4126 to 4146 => 26.9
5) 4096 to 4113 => 29.8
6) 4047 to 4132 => 29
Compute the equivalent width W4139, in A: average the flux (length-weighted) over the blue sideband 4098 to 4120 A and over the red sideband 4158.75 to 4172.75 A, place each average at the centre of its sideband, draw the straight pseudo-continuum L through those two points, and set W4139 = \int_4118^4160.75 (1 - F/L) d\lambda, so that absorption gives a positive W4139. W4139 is 1.9 A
